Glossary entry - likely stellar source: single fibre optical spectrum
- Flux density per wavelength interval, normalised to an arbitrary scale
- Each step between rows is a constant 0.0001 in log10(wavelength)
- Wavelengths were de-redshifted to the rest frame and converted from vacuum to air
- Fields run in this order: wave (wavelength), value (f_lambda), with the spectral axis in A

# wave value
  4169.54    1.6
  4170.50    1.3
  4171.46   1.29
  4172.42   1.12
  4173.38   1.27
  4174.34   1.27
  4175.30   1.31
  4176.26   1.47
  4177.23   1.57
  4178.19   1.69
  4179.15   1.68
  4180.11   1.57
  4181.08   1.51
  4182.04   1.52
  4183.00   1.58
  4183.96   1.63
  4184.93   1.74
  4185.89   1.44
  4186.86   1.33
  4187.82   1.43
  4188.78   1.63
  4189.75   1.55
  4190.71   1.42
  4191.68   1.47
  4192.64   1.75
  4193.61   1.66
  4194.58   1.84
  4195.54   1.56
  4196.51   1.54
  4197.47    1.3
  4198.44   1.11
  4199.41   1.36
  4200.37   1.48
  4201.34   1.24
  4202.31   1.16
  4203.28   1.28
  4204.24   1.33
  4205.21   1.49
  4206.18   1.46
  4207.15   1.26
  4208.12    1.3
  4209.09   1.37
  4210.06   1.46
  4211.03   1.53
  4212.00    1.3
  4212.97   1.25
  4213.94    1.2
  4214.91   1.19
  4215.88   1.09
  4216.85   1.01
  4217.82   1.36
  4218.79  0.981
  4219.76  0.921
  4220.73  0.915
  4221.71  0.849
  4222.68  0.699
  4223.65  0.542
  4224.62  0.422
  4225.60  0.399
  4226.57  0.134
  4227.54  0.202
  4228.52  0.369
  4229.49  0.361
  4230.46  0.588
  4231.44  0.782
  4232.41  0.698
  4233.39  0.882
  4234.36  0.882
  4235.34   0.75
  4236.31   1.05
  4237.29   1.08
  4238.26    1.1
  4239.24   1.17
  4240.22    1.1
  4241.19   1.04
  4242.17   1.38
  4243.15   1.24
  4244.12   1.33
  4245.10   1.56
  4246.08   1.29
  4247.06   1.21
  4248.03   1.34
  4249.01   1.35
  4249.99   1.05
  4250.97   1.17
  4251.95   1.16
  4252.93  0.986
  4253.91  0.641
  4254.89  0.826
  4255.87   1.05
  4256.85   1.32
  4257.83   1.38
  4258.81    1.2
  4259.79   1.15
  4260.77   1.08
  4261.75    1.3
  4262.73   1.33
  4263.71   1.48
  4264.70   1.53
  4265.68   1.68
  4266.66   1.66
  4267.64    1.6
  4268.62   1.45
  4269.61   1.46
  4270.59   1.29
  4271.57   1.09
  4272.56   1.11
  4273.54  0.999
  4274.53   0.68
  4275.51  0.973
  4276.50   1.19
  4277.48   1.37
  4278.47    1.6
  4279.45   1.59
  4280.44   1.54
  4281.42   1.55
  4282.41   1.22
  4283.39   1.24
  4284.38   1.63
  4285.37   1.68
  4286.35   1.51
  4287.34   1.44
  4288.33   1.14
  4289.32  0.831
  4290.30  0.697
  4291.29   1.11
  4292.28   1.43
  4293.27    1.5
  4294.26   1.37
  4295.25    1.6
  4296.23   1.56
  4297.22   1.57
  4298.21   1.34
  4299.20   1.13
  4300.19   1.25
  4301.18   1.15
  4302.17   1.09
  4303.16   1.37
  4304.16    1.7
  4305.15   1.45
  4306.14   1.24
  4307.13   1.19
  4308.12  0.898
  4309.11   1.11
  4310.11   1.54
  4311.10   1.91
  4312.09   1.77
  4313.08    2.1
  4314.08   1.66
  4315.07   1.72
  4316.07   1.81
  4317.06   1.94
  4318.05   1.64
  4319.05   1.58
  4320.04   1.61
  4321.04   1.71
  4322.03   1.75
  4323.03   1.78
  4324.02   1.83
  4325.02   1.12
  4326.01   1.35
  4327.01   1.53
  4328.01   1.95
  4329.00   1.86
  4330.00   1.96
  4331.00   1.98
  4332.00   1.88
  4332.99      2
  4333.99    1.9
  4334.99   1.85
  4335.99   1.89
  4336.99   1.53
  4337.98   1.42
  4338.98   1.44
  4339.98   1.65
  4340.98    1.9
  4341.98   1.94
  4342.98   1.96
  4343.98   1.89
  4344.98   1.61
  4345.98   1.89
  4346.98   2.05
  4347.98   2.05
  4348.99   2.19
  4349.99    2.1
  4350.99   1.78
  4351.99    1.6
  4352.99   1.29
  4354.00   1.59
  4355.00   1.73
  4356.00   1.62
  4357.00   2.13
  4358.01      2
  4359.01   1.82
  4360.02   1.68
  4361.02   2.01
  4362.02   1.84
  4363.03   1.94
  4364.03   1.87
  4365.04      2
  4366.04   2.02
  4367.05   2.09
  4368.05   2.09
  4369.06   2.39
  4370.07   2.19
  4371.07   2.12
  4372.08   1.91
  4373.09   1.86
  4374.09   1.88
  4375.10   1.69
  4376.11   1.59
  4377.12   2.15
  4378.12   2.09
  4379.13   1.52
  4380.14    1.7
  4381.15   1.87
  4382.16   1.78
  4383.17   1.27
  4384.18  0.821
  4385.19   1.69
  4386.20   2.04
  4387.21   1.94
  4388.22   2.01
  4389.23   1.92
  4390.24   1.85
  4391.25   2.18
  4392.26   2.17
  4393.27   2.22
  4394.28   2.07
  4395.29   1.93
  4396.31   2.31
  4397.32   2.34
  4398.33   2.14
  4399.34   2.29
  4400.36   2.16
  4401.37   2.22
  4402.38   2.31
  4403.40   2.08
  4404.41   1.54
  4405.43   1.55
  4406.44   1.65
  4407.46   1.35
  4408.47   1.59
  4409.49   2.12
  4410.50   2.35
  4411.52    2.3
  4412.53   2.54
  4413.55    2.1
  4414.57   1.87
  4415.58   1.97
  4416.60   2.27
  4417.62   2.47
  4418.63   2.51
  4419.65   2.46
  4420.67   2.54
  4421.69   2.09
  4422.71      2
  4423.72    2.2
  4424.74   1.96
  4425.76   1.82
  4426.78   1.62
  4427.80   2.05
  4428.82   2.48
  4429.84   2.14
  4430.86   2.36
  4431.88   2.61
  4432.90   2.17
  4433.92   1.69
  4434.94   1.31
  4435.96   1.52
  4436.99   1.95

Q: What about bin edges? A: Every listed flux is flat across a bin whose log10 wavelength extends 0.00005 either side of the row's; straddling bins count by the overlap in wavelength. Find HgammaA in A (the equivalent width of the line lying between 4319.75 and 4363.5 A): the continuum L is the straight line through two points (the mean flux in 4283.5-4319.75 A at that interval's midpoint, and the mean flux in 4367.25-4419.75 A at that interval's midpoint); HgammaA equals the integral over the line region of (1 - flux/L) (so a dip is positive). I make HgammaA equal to -3.0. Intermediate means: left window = 1.43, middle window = 1.79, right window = 1.99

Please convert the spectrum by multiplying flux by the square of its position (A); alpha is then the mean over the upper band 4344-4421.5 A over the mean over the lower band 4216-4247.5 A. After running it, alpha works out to 2.37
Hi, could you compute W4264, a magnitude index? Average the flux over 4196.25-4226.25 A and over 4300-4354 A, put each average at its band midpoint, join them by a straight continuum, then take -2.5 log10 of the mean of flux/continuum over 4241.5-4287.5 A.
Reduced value 0.08 mag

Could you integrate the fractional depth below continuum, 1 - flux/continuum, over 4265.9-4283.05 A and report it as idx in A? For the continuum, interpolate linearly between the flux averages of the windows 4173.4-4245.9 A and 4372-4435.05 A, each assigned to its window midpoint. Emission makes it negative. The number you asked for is 1.7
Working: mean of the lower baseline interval 1.2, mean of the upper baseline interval 2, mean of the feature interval 1.32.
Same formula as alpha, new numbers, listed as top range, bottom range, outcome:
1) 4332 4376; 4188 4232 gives 1.76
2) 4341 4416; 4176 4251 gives 1.73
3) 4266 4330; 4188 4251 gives 1.32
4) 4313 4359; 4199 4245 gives 1.83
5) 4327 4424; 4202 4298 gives 1.77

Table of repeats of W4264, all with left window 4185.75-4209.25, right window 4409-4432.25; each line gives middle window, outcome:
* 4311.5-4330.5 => 0.08 mag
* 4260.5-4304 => 0.28 mag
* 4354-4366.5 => 0.07 mag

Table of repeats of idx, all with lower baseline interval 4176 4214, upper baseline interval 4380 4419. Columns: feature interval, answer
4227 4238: 6.1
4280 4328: 7.8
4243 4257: 3.8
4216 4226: 4.6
